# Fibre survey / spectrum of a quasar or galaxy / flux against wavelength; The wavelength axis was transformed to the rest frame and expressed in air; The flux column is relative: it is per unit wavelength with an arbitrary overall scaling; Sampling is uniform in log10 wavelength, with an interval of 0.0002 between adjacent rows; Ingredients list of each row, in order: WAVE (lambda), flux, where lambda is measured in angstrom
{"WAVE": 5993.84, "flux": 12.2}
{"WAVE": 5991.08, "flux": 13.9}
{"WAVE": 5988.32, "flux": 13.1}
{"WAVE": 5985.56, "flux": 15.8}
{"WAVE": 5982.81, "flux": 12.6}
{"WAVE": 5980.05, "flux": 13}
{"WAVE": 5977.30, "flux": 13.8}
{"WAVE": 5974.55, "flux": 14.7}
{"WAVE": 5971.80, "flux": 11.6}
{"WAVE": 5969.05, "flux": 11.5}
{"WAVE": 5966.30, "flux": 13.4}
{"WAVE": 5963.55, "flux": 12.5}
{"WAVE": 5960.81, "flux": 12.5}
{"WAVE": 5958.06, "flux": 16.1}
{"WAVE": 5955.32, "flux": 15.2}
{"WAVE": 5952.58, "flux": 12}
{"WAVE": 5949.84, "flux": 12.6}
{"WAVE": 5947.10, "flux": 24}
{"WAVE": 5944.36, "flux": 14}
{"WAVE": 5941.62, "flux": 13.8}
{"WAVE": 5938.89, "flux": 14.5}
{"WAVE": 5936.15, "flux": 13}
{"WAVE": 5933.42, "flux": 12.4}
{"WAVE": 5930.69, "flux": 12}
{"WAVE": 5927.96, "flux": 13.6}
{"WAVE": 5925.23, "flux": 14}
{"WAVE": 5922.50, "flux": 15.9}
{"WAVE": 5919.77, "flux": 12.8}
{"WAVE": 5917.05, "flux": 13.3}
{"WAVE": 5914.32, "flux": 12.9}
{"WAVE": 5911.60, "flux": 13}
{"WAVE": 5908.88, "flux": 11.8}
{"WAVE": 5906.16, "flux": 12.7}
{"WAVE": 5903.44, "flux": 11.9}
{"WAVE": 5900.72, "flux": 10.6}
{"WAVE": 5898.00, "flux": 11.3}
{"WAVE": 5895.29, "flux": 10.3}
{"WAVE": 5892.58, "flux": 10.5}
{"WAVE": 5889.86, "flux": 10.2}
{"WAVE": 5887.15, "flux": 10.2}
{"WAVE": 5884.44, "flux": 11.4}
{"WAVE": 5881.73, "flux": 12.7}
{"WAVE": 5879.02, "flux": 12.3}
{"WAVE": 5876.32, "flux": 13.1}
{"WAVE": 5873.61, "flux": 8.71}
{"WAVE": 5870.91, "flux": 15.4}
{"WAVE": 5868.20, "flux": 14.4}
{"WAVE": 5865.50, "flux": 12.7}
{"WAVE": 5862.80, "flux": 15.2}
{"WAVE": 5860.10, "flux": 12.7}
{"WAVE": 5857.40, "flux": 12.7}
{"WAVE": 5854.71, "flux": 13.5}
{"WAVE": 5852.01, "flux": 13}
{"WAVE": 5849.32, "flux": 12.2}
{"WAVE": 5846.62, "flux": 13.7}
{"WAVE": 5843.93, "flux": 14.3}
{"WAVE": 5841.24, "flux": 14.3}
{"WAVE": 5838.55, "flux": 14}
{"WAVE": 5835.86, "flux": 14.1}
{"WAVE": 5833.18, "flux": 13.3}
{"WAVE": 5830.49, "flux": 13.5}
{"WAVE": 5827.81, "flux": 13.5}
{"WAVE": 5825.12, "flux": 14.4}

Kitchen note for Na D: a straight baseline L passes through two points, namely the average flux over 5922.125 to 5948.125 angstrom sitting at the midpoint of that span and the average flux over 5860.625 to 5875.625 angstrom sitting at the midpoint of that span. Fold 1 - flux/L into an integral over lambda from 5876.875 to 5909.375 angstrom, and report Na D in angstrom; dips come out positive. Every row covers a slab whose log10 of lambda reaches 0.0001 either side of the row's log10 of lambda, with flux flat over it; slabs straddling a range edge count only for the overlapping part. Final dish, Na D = 5.6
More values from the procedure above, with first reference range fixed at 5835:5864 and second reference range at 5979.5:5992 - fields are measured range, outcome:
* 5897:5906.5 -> 1.5 angstrom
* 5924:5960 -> -1.8 angstrom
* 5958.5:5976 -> 1.0 angstrom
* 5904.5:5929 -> 0.6 angstrom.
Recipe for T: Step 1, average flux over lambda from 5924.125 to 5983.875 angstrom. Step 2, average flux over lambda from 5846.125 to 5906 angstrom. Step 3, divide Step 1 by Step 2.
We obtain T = 1.1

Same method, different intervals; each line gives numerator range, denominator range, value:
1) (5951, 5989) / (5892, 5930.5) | 1.07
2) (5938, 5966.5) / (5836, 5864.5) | 1.08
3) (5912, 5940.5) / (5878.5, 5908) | 1.19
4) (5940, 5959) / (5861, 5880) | 1.17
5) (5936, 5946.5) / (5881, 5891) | 1.33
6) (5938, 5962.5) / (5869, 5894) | 1.28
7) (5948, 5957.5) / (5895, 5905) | 1.26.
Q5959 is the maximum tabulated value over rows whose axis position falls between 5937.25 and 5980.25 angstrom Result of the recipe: 24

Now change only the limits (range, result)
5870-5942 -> 15.9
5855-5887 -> 15.4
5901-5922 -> 13.3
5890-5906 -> 11.9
